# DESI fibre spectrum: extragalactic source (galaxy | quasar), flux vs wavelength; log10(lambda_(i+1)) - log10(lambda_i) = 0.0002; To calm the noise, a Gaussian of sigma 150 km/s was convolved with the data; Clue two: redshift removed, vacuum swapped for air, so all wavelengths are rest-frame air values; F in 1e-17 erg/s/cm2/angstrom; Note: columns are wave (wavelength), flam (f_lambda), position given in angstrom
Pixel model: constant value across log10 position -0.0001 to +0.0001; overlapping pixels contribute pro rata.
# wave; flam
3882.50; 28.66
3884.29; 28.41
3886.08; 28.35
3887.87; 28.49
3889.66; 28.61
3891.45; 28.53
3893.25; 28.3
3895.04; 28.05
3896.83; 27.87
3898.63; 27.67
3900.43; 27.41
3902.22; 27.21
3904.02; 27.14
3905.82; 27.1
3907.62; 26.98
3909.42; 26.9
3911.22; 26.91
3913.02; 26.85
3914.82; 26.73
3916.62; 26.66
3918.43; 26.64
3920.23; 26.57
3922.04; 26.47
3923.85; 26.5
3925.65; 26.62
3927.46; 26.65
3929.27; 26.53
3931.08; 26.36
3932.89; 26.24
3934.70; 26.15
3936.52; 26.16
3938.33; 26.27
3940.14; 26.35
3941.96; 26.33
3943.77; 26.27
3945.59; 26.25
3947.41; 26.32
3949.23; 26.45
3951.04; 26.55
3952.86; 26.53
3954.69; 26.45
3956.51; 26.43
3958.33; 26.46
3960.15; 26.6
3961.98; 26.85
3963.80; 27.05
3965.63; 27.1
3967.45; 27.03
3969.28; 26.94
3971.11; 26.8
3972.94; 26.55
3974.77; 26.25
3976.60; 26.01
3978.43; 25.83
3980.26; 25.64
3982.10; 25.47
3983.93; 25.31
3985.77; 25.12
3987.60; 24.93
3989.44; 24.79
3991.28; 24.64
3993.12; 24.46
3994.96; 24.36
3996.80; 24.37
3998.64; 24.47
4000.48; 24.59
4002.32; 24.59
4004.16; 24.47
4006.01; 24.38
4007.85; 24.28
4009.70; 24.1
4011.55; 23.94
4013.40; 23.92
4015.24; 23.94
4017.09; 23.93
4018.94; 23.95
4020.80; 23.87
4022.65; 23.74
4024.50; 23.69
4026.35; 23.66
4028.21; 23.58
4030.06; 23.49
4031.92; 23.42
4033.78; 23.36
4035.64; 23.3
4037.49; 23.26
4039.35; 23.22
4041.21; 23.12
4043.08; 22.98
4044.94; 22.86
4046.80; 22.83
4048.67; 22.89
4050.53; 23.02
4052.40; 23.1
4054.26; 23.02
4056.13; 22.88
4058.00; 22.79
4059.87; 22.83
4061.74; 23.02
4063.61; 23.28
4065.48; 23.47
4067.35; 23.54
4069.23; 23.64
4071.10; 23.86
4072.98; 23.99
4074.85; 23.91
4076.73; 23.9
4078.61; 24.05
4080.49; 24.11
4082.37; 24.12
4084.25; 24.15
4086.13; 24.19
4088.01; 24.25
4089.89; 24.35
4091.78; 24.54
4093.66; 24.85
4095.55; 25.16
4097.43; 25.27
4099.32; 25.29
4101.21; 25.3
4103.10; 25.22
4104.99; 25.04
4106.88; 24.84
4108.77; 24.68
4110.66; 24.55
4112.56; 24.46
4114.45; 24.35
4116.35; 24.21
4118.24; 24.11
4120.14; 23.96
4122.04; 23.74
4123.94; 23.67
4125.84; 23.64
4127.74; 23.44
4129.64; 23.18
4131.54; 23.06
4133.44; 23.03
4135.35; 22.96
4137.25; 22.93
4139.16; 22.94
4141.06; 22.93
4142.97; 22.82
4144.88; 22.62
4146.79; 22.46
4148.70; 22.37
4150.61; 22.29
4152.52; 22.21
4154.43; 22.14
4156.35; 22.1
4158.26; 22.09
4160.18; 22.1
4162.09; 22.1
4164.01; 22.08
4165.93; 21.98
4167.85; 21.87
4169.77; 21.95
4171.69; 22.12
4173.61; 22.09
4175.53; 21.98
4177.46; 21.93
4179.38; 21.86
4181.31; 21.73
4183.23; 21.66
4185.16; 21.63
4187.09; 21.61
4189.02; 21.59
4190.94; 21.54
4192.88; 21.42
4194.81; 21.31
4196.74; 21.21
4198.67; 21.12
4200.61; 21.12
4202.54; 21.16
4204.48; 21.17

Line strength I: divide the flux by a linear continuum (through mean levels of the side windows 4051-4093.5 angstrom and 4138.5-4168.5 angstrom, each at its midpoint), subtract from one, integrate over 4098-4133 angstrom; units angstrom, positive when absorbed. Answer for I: -2.0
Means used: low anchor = 23.7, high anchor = 22.3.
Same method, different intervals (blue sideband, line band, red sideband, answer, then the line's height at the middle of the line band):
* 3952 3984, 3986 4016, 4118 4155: 1.58 angstrom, 25.8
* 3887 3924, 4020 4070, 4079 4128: 4.05 angstrom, 25.3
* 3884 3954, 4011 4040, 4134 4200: 1.41 angstrom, 24.9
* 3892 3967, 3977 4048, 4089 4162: 3.73 angstrom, 25.4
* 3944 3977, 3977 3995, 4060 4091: 0.60 angstrom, 26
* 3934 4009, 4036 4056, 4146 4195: 1.08 angstrom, 24.3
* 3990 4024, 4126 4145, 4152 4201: -0.56 angstrom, 22.4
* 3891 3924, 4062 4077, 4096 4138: 0.71 angstrom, 24.8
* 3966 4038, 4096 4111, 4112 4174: -1.09 angstrom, 23.3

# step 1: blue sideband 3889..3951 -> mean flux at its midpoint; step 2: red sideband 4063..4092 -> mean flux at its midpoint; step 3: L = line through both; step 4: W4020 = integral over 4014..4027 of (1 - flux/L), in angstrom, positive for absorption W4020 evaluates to 0.6 angstrom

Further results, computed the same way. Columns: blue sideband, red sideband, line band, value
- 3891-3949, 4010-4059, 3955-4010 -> -1.3 angstrom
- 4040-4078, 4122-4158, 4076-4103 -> -1.7 angstrom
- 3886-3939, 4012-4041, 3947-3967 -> -0.7 angstrom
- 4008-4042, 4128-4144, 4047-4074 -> 0.2 angstrom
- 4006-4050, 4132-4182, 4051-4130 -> -3.8 angstrom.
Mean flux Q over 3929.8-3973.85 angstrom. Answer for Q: 26.5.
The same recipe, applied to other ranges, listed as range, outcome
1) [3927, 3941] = 26.3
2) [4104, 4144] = 23.7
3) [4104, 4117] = 24.6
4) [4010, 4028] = 23.8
